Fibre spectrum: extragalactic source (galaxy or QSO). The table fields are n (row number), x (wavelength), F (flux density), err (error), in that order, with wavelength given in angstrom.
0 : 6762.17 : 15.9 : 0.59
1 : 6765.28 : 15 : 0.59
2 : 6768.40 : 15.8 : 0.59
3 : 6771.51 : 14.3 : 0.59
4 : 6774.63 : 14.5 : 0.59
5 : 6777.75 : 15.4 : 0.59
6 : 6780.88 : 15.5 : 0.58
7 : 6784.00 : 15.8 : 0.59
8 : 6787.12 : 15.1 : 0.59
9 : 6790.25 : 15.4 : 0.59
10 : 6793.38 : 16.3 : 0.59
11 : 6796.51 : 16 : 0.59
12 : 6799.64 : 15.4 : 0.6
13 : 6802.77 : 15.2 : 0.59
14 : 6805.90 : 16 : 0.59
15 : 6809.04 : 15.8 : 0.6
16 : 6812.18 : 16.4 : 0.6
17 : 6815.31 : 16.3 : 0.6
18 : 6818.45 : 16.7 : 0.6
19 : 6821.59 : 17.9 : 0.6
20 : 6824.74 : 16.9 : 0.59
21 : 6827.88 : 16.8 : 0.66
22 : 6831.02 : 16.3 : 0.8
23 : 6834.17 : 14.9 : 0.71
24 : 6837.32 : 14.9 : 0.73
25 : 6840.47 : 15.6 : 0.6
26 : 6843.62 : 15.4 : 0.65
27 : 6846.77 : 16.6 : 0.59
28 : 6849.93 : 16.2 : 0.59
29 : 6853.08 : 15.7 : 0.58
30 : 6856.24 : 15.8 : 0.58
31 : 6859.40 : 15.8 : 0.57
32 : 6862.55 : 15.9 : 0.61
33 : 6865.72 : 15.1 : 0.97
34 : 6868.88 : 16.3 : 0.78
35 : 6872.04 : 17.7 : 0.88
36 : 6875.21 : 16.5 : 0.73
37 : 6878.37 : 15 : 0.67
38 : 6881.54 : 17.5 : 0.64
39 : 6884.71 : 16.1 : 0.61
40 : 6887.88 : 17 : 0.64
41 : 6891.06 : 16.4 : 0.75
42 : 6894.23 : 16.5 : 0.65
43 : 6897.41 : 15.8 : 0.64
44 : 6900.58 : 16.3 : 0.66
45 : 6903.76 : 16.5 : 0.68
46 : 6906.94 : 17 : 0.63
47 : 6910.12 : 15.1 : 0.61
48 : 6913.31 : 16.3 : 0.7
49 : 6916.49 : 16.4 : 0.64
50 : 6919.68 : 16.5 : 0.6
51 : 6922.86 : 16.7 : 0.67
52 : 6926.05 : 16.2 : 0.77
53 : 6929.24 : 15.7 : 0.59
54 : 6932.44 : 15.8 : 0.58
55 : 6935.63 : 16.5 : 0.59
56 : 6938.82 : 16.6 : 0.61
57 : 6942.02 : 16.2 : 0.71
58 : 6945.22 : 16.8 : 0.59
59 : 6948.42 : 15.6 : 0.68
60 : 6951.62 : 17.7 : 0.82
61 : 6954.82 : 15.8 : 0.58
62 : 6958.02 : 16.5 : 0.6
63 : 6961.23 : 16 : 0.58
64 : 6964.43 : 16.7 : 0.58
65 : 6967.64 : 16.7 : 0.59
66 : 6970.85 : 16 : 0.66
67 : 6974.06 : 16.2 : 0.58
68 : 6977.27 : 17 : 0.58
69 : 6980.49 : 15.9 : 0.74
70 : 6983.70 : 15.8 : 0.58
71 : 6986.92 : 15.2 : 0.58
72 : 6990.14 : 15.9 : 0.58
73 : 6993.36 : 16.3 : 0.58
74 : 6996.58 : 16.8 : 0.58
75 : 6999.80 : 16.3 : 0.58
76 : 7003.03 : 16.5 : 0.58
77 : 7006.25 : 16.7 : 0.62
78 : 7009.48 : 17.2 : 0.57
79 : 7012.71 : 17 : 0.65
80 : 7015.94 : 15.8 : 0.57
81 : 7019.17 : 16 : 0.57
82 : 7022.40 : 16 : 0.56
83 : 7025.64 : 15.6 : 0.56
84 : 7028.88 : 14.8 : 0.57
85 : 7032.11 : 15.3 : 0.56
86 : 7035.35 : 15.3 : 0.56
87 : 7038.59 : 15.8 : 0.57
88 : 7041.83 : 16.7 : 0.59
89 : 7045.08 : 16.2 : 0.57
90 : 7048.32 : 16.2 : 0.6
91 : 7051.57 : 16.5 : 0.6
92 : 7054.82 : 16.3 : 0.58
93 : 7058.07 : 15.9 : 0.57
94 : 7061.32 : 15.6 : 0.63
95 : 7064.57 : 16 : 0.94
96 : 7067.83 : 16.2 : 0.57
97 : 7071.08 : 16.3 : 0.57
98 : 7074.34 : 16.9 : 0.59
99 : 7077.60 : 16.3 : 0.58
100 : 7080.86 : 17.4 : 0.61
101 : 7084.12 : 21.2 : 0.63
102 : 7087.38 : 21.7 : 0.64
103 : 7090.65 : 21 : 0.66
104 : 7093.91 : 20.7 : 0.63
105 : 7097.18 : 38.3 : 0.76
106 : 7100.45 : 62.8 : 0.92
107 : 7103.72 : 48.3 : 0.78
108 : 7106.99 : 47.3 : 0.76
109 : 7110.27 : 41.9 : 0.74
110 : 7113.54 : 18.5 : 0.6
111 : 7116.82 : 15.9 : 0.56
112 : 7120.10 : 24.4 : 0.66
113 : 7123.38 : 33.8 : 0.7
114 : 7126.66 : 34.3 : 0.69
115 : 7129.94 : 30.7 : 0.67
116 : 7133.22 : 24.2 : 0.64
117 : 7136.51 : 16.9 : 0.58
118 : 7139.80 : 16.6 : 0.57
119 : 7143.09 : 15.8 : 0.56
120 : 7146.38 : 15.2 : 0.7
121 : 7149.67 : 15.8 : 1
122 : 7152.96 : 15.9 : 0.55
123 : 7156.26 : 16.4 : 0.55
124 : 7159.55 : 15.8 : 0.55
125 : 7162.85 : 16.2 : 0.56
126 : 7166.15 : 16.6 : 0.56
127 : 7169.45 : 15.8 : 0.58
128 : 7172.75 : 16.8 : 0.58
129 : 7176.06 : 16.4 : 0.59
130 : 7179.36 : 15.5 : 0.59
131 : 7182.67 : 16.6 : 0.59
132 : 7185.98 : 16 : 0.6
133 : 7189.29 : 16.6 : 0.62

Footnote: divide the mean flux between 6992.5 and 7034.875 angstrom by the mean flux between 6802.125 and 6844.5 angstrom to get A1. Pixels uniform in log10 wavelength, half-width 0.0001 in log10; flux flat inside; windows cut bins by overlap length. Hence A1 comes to 1.00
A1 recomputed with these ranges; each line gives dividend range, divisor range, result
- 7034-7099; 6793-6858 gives 1.15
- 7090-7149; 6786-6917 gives 1.81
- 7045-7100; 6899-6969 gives 1.21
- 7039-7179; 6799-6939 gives 1.36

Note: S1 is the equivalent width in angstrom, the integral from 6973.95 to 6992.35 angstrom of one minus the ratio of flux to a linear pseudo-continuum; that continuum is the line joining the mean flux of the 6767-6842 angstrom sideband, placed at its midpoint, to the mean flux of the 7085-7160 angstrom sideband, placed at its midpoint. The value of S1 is 5.0 angstrom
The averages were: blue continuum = 15.8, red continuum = 26.7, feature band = 16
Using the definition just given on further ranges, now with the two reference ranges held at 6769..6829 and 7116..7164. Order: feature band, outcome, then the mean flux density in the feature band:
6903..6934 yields 2.3 angstrom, 16.2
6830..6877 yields 2.1 angstrom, 15.9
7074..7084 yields 1.1 angstrom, 17.5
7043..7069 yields 4.5 angstrom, 16.1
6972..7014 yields 5.0 angstrom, 16.4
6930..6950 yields 1.8 angstrom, 16.2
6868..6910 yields 1.6 angstrom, 16.5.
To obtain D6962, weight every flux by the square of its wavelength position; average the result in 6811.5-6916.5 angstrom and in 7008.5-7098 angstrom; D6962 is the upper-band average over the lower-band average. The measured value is 1.14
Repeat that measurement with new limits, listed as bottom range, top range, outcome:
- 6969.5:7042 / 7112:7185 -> 1.24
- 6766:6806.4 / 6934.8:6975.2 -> 1.12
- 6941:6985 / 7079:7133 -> 1.97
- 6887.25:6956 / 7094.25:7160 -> 1.78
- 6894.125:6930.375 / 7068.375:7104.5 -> 1.72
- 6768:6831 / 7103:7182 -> 1.55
